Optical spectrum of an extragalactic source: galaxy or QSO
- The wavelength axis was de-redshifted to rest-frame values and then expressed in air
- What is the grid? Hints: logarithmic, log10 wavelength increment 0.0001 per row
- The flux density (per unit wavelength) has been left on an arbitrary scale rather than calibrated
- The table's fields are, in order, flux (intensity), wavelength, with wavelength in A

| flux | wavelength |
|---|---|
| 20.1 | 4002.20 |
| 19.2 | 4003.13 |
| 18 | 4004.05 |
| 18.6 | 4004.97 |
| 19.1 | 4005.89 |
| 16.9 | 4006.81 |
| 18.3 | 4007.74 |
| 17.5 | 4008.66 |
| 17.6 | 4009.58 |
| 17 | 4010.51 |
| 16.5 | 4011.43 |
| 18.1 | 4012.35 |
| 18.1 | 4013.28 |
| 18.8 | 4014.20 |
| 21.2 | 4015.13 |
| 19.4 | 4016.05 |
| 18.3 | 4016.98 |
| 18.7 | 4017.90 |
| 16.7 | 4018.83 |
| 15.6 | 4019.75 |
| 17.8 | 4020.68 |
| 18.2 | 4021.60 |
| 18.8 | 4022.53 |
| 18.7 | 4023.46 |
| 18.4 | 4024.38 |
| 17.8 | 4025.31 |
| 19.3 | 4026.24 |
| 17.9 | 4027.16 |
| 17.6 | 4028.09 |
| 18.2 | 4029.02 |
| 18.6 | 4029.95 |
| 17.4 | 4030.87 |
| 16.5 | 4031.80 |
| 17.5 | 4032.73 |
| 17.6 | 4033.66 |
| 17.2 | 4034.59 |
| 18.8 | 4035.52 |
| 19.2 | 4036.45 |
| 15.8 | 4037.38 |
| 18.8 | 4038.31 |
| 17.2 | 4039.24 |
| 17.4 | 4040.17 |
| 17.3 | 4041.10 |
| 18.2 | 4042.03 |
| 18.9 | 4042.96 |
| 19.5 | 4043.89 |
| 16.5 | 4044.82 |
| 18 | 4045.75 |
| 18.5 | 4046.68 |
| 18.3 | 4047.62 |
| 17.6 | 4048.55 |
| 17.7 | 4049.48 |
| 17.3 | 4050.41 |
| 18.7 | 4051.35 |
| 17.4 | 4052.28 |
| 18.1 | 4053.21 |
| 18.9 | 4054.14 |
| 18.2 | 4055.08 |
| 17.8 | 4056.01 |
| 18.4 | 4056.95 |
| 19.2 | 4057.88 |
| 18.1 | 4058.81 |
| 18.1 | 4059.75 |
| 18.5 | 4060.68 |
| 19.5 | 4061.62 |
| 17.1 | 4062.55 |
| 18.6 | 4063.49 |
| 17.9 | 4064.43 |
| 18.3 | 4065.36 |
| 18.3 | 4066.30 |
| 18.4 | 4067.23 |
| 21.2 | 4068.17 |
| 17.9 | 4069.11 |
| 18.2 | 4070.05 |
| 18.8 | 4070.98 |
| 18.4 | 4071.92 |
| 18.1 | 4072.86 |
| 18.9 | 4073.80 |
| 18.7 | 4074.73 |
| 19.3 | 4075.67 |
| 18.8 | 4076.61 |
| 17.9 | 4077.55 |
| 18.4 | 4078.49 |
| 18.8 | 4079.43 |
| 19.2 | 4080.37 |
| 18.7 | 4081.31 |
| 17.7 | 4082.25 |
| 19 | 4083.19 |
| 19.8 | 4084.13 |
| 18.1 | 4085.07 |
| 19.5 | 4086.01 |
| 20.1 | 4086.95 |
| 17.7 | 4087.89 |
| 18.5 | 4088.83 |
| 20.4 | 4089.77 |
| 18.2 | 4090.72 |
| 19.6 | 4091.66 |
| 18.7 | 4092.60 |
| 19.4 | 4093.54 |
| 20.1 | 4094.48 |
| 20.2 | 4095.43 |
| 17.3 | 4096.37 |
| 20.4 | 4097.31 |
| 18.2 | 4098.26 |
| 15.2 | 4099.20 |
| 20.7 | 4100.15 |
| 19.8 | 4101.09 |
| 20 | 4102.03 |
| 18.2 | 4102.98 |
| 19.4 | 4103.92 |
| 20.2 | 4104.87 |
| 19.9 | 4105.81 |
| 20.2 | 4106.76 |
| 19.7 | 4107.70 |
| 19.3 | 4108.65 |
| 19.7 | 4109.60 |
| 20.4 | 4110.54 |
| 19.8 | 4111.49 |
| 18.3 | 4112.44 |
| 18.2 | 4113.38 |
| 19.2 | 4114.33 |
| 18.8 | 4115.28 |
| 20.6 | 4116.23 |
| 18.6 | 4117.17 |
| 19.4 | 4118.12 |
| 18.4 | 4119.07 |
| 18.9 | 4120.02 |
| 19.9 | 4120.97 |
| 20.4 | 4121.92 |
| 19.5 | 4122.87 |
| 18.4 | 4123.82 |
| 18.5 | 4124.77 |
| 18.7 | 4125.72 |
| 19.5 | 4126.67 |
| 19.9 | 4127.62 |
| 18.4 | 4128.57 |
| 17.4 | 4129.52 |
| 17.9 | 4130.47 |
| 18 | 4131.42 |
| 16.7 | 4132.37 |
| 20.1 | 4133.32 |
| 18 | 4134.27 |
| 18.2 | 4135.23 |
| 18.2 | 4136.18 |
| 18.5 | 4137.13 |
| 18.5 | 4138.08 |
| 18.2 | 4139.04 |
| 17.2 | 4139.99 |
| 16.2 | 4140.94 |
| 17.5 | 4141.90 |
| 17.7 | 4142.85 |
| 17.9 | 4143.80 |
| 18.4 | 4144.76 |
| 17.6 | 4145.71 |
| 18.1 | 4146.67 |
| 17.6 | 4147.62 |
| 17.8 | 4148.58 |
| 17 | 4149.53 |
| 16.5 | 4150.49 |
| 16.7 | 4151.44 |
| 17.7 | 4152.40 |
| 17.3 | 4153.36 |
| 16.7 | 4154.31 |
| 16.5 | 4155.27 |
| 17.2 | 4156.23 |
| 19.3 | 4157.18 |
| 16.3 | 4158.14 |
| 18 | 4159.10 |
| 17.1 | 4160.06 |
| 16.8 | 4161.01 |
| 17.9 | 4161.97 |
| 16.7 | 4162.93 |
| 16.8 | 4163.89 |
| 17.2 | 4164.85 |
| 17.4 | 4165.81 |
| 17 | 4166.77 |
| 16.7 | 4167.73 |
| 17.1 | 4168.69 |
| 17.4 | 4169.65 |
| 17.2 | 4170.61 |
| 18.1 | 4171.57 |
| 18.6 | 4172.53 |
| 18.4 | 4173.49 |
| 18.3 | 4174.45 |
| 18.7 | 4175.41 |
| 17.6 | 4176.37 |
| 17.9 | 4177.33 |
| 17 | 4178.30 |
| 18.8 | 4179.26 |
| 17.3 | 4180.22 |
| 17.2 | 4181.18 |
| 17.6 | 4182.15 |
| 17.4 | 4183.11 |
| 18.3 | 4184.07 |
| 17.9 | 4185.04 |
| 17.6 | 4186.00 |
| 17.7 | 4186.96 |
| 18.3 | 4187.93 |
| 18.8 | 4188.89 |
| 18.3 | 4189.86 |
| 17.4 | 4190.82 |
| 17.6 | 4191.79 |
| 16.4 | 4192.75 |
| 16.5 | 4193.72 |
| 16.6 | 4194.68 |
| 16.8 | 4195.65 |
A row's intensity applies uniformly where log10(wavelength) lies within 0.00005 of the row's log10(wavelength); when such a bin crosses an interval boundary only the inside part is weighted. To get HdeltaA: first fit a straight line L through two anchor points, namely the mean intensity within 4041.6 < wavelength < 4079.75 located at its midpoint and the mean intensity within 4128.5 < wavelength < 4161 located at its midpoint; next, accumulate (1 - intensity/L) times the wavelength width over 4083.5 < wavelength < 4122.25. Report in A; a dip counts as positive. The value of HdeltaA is -2.7 A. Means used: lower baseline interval 18.4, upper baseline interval 17.6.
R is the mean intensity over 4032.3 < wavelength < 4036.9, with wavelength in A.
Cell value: 18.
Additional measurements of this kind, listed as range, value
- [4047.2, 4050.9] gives 17.7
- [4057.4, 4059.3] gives 18.7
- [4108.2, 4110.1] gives 19.5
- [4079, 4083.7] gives 18.7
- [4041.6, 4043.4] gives 18.6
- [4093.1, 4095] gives 19.7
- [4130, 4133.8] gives 18.2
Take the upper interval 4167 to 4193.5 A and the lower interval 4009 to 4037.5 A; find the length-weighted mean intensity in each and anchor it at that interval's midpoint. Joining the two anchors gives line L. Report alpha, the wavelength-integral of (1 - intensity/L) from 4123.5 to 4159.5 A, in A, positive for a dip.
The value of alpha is -0.1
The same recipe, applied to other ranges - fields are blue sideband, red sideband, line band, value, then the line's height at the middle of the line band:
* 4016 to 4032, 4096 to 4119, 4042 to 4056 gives 0.2 A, 18.4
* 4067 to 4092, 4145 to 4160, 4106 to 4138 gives -1.8 A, 18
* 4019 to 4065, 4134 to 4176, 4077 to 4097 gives -1.2 A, 17.8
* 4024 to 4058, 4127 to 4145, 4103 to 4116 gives -1.0 A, 18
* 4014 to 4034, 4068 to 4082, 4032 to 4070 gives 0.6 A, 18.4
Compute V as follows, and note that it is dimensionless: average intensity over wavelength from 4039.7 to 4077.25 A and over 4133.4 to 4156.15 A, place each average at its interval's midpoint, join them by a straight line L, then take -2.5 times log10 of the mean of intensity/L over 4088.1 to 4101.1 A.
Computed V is -0.06 mag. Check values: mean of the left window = 18.3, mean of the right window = 17.6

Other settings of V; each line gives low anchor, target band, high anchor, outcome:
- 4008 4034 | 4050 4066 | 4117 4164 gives -0.01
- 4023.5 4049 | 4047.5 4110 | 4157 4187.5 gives -0.06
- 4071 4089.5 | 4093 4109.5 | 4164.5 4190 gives -0.04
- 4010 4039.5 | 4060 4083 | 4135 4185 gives -0.04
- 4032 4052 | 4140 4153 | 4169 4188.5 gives 0.03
